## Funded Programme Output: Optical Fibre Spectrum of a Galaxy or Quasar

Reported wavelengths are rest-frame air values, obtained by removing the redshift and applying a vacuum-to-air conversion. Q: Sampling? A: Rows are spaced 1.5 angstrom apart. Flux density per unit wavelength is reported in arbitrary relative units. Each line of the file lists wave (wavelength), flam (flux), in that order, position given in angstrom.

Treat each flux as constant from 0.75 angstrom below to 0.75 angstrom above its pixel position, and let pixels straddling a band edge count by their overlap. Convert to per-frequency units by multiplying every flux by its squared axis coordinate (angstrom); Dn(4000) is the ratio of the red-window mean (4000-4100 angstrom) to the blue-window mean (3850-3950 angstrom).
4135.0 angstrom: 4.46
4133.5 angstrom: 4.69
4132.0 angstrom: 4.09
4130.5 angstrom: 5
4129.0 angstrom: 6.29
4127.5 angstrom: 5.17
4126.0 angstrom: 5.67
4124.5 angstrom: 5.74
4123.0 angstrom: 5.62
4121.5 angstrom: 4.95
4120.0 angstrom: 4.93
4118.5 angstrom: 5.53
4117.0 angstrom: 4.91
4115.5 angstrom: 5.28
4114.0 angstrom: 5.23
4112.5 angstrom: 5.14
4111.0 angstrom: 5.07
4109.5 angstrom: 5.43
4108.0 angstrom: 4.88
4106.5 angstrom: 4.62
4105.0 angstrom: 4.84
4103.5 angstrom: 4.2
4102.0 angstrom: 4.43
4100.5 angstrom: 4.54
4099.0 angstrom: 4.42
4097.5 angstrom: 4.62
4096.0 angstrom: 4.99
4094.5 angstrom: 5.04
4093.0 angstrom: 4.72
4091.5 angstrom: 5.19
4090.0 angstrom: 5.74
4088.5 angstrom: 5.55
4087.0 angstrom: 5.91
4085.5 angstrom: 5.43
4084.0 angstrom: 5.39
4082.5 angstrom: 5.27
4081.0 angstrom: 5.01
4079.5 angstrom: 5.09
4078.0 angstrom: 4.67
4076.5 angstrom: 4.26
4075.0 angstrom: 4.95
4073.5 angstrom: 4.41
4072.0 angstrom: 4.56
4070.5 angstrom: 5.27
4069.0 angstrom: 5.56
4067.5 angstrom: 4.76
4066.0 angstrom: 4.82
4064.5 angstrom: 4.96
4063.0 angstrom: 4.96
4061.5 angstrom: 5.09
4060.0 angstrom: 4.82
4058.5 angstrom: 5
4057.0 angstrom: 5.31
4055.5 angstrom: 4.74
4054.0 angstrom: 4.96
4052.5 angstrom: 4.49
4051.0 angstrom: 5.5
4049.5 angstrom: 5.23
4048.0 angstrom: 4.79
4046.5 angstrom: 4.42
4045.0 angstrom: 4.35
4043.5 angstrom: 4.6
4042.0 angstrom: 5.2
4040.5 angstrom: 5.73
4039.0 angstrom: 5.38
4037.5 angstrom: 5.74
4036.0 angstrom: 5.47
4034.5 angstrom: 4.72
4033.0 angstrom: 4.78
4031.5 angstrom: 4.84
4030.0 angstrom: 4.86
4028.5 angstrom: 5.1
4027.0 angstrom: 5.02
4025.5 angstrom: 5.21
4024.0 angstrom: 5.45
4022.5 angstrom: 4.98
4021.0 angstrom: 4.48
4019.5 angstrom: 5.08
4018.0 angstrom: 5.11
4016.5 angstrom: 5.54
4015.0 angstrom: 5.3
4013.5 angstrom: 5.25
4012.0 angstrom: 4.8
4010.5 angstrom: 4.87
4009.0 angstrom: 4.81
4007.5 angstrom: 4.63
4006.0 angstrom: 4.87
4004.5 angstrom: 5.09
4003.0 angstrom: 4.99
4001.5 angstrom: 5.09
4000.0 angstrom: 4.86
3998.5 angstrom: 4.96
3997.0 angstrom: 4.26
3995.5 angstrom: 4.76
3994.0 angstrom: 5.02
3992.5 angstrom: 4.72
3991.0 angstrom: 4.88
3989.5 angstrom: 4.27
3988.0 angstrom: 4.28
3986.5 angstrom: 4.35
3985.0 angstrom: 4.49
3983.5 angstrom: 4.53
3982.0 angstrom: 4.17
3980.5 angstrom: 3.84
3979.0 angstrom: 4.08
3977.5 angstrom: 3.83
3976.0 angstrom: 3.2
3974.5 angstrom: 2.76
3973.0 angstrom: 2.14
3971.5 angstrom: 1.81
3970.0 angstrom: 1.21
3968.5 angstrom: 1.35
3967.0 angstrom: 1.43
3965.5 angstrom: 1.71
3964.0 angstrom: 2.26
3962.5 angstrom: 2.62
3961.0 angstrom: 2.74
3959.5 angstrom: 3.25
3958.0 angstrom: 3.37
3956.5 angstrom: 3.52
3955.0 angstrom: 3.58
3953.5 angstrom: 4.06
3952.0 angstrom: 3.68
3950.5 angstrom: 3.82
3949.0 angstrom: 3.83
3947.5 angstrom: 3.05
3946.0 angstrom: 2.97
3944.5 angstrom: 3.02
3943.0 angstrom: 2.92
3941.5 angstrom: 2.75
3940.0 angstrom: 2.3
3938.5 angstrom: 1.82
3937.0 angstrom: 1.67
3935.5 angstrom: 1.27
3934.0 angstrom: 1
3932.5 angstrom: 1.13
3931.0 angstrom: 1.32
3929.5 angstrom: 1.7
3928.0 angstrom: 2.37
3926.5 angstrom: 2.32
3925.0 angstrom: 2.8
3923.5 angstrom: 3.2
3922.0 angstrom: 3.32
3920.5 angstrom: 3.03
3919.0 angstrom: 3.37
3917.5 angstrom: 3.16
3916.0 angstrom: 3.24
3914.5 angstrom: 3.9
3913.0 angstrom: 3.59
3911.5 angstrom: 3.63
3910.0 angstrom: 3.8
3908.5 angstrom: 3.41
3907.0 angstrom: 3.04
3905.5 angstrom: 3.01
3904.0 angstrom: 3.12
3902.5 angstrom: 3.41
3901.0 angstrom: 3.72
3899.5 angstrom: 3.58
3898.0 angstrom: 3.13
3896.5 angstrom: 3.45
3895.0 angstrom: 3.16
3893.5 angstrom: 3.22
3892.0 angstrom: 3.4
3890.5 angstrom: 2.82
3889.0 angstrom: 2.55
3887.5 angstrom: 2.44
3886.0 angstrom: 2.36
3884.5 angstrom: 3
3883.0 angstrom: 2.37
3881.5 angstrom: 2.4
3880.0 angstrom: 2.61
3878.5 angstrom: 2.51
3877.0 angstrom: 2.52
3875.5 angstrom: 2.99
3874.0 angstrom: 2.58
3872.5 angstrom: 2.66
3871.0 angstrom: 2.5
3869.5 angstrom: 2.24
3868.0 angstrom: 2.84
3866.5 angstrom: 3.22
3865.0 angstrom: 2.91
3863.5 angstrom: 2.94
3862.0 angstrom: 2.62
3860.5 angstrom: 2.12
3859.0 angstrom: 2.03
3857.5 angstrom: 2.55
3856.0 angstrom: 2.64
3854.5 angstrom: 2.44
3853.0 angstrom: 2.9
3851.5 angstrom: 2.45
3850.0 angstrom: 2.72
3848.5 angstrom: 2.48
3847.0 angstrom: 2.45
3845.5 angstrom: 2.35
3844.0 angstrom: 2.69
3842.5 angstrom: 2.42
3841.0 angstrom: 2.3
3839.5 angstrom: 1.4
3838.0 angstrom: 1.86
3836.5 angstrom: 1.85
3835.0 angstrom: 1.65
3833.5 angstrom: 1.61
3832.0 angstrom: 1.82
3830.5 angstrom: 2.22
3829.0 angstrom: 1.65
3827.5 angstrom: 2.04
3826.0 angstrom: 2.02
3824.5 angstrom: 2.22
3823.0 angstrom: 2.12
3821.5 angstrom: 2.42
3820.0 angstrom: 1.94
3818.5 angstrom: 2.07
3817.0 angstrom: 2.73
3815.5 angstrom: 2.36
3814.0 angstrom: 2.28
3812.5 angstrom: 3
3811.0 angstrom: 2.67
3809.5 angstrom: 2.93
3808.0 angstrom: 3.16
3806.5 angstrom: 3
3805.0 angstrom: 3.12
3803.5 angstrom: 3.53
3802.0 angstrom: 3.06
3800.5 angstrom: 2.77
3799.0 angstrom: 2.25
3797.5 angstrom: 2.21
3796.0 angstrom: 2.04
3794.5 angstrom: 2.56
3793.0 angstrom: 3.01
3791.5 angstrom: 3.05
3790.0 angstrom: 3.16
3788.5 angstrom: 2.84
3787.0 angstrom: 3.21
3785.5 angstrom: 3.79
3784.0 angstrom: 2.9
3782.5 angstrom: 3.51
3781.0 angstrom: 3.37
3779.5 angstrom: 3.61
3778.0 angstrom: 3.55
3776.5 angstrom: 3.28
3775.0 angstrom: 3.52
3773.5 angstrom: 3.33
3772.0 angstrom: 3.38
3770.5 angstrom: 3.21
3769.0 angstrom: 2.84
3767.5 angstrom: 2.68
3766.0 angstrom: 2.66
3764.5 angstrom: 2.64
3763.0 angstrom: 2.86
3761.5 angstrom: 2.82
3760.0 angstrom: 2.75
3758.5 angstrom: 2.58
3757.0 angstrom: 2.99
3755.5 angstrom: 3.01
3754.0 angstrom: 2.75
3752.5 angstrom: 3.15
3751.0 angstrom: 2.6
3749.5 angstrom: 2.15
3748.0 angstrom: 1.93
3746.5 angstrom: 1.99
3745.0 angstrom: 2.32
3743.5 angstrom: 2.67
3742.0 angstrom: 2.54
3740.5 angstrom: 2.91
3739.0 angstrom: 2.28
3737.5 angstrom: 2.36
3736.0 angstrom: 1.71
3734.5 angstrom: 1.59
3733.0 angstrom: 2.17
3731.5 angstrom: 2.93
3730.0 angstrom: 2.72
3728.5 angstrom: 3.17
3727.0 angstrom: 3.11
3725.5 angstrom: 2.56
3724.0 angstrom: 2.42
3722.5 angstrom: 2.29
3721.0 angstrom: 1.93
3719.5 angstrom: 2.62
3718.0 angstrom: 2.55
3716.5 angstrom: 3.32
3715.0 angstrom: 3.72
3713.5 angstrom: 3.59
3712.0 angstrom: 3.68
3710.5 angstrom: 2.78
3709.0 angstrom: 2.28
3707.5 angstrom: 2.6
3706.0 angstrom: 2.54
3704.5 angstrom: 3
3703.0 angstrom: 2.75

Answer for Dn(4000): 1.96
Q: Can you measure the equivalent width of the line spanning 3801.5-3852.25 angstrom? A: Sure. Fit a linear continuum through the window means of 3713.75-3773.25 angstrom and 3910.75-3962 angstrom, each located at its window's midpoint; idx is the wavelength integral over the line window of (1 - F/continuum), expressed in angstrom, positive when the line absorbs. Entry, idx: 6.8 angstrom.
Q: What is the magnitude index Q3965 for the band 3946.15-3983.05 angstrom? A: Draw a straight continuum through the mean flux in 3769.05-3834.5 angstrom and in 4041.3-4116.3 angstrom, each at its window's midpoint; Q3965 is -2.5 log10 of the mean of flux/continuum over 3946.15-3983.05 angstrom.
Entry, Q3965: 0.329 mag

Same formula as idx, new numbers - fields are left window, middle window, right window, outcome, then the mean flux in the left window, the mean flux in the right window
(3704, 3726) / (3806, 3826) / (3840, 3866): 0.7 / 2.79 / 2.53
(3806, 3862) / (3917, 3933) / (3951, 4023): 3.7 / 2.31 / 3.97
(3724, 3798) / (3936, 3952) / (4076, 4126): 4.7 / 2.79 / 5.06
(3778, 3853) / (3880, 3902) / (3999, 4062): 3.0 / 2.56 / 5.01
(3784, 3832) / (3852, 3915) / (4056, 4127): 7.1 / 2.62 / 5.04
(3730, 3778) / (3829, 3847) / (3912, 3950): 4.3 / 2.68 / 2.62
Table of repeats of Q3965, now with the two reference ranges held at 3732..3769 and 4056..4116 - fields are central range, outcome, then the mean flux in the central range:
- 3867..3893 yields 0.29 mag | 2.65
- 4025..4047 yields -0.09 mag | 5.03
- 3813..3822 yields 0.28 mag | 2.32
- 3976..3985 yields 0.04 mag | 4.05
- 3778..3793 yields -0.18 mag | 3.27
